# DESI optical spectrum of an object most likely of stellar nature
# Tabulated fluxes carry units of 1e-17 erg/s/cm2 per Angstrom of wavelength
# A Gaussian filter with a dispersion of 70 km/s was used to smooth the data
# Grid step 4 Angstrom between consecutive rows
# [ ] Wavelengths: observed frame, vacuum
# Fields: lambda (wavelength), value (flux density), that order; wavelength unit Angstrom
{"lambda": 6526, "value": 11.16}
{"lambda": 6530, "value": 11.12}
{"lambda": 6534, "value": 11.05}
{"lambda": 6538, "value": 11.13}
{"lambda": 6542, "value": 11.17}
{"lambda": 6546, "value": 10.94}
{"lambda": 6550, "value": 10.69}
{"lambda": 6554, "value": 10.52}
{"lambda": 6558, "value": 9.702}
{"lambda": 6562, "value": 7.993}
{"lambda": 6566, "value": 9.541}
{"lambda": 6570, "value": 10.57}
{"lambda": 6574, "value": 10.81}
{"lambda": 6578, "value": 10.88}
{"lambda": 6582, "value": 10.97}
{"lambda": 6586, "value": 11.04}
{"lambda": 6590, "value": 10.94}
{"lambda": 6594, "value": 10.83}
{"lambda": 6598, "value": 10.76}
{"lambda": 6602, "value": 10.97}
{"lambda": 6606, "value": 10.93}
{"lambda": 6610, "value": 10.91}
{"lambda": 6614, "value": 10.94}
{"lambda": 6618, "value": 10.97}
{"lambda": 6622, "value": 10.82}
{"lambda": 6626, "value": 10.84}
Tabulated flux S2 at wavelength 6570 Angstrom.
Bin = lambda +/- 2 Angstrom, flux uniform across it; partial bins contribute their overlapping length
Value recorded 10.57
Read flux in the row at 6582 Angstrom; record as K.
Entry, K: 10.97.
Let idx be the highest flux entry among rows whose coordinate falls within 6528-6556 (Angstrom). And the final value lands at 11.17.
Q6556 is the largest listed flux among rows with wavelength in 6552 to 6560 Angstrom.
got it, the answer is 10.52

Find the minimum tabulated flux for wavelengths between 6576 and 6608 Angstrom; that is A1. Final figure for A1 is 10.76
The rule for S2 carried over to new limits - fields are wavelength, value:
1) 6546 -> 10.94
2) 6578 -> 10.88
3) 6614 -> 10.94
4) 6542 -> 11.17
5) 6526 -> 11.16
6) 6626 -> 10.84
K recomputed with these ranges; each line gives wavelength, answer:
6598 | 10.76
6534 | 11.05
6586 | 11.04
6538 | 11.13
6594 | 10.83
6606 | 10.93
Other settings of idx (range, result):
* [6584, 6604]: 11.04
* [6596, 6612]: 10.97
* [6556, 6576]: 10.81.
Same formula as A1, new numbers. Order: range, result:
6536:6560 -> 9.702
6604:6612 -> 10.91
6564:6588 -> 9.541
